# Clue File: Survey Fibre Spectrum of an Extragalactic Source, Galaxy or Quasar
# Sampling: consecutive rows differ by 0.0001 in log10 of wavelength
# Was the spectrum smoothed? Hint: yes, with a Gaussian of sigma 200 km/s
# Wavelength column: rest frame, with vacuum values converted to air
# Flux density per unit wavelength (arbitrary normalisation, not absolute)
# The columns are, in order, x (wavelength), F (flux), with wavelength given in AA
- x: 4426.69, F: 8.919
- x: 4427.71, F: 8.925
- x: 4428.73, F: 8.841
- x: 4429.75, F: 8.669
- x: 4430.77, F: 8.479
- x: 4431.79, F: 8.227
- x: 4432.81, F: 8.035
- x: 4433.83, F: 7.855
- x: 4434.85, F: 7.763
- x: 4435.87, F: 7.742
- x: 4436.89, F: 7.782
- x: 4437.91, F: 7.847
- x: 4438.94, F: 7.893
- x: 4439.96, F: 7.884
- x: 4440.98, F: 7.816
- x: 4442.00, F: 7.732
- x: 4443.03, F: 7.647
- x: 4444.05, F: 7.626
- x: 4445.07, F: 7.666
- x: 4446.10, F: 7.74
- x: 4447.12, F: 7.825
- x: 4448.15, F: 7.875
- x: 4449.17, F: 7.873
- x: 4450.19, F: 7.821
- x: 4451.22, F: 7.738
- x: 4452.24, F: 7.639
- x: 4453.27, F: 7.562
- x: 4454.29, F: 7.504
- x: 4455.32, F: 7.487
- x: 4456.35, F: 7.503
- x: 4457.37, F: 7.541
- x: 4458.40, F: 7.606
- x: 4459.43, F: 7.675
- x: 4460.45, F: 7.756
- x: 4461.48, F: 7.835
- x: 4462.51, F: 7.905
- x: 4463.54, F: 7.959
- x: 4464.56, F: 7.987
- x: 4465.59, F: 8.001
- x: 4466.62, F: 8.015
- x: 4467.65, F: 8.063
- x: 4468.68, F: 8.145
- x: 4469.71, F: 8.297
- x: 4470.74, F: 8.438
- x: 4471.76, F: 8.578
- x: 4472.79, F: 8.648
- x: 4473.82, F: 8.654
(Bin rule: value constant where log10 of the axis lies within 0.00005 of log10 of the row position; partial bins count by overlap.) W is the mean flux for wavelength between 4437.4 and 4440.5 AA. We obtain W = 7.87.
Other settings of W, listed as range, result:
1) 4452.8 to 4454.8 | 7.55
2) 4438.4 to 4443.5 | 7.78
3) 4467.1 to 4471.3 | 8.25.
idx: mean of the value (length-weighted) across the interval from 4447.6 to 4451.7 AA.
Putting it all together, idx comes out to 7.82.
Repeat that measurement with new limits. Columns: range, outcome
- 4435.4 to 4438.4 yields 7.8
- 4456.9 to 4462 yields 7.68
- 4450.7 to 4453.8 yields 7.65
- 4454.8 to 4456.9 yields 7.49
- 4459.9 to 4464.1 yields 7.88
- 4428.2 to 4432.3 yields 8.56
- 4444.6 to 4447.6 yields 7.74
